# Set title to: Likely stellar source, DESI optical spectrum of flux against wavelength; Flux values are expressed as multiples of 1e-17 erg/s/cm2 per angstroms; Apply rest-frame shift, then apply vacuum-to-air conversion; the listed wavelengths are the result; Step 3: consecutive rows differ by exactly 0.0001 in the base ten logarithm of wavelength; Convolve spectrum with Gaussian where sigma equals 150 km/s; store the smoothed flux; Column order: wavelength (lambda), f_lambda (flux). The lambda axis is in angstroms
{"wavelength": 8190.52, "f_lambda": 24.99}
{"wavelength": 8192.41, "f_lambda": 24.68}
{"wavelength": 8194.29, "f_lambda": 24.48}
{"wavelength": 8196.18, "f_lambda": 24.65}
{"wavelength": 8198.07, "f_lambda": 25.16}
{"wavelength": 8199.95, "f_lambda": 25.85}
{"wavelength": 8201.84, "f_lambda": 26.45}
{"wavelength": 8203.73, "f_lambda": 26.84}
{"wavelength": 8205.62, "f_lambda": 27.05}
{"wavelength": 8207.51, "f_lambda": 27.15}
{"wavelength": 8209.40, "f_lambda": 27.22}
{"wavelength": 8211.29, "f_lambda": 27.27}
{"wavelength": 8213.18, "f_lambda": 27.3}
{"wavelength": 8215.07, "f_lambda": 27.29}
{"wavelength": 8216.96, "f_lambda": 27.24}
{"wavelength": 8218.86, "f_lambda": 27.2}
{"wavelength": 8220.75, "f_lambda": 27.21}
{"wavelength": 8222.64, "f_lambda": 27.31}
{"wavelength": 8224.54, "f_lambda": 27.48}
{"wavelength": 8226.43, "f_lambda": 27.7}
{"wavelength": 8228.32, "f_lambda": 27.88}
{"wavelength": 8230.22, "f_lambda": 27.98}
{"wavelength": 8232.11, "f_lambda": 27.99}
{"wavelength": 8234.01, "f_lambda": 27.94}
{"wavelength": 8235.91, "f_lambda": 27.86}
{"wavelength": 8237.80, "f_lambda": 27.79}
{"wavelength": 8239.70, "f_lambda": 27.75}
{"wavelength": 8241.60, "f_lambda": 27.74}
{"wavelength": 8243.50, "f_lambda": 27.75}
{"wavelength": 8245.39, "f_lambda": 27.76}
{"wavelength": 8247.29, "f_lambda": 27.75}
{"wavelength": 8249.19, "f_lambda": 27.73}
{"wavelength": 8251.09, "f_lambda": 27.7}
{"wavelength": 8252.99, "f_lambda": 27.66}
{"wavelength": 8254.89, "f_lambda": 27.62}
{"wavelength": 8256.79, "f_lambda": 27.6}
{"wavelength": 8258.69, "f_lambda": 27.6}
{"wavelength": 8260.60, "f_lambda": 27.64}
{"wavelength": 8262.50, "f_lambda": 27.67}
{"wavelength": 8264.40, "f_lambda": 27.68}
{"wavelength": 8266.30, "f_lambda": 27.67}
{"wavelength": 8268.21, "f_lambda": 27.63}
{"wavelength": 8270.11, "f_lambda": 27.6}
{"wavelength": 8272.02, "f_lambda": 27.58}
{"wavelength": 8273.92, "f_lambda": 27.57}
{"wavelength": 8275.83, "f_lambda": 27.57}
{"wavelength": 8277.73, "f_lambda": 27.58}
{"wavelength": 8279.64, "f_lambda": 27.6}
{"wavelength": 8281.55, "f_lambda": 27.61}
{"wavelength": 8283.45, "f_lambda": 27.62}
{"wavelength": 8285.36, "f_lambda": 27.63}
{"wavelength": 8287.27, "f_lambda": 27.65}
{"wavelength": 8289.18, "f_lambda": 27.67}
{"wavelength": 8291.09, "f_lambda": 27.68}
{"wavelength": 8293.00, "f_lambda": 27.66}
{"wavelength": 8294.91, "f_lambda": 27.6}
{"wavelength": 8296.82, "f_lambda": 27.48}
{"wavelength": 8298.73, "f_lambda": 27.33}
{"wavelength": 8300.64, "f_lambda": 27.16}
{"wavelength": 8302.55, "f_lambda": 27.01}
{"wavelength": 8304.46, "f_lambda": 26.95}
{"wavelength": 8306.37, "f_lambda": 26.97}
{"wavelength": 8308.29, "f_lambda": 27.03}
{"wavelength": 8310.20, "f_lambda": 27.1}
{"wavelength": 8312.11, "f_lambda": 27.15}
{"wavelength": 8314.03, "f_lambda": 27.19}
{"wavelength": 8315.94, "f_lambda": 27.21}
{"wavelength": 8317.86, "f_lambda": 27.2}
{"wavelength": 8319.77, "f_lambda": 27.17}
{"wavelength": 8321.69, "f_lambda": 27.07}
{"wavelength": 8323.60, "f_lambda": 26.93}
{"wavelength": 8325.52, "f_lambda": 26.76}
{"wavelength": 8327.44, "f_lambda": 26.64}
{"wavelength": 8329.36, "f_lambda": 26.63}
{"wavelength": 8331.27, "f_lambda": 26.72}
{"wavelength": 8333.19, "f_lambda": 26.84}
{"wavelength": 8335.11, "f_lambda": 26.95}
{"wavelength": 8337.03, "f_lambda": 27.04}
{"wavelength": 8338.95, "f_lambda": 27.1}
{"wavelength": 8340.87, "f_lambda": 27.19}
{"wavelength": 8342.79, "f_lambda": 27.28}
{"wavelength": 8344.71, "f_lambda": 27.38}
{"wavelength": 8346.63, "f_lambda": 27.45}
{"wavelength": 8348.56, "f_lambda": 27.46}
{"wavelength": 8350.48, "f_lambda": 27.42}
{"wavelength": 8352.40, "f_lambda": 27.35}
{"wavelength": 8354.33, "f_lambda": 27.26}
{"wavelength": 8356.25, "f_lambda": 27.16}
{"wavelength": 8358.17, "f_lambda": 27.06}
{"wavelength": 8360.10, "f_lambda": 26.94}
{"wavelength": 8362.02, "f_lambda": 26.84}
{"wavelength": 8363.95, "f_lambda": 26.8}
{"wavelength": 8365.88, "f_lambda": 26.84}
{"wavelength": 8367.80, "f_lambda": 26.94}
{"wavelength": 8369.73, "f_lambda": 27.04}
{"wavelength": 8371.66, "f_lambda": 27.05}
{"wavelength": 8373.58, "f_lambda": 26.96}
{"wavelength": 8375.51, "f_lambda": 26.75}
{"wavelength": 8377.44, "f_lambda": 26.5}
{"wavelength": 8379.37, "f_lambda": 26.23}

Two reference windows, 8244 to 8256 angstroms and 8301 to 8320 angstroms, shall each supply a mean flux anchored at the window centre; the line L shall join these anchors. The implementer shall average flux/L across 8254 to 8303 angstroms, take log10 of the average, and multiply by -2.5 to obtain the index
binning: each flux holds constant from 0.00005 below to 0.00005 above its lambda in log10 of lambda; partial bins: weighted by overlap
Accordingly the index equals -0.01 mag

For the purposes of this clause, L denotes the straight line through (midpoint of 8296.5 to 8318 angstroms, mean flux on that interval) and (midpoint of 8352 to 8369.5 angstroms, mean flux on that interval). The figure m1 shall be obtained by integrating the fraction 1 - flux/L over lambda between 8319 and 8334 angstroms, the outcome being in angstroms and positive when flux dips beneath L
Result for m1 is 0.1 angstroms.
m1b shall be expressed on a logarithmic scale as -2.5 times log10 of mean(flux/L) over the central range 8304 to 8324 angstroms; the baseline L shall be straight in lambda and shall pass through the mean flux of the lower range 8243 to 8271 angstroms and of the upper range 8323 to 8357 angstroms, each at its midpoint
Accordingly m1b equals 0.01 mag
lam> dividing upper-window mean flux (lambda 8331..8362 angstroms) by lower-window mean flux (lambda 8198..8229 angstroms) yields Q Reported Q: 1.00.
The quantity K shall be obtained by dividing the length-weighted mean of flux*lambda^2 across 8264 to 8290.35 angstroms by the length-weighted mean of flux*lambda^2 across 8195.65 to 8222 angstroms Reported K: 1.05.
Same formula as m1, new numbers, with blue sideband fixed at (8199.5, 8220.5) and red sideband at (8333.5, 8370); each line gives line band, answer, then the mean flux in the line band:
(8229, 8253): -0.7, 27.8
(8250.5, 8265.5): -0.3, 27.7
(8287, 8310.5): -0.2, 27.3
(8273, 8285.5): -0.2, 27.6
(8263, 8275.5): -0.3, 27.6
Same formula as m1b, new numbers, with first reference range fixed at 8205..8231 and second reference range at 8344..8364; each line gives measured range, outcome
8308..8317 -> 0.00 mag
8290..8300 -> -0.01 mag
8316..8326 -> 0.01 mag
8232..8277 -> -0.01 mag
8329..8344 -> 0.01 mag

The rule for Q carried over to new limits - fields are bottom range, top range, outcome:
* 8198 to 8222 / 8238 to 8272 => 1.03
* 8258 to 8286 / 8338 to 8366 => 0.98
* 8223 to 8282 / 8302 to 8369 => 0.98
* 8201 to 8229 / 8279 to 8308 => 1.01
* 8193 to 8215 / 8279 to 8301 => 1.05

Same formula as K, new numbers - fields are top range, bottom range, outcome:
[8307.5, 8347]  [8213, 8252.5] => 1.00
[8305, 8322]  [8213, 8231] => 1.01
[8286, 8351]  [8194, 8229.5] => 1.04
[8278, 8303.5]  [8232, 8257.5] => 1.00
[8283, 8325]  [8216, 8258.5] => 1.00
